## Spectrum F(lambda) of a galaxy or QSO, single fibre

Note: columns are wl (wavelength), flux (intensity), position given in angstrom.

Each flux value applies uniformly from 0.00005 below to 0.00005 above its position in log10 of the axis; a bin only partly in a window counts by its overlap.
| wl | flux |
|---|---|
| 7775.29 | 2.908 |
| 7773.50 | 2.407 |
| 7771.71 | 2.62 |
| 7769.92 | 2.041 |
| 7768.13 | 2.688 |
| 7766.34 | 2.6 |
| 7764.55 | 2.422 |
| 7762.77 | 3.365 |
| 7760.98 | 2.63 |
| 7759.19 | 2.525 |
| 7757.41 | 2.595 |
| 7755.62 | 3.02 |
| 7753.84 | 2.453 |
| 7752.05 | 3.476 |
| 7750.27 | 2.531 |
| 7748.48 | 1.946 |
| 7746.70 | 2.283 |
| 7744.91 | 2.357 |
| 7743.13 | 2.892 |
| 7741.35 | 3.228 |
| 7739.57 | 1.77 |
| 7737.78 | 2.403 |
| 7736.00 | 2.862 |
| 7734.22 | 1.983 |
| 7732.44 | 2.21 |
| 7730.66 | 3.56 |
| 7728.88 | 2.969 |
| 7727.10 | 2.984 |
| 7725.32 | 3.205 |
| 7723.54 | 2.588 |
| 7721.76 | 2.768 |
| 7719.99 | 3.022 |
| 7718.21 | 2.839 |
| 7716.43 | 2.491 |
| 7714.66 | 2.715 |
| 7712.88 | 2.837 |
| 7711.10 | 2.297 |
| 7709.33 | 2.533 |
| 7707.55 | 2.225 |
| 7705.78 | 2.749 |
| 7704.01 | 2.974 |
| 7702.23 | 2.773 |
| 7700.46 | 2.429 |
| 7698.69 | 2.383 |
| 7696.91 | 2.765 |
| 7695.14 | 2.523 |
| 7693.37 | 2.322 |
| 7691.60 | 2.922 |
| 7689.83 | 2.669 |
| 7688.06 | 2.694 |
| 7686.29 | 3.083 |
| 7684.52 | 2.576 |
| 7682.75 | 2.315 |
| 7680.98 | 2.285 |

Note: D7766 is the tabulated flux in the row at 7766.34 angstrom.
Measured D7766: 2.6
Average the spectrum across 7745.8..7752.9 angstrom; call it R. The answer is 2.55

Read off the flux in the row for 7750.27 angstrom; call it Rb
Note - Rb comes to 2.531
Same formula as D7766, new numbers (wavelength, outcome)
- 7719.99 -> 3.022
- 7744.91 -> 2.357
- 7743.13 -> 2.892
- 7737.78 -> 2.403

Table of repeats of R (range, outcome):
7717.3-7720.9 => 2.93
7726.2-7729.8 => 2.98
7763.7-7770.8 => 2.44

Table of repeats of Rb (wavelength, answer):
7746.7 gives 2.283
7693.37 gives 2.322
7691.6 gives 2.922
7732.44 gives 2.21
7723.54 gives 2.588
